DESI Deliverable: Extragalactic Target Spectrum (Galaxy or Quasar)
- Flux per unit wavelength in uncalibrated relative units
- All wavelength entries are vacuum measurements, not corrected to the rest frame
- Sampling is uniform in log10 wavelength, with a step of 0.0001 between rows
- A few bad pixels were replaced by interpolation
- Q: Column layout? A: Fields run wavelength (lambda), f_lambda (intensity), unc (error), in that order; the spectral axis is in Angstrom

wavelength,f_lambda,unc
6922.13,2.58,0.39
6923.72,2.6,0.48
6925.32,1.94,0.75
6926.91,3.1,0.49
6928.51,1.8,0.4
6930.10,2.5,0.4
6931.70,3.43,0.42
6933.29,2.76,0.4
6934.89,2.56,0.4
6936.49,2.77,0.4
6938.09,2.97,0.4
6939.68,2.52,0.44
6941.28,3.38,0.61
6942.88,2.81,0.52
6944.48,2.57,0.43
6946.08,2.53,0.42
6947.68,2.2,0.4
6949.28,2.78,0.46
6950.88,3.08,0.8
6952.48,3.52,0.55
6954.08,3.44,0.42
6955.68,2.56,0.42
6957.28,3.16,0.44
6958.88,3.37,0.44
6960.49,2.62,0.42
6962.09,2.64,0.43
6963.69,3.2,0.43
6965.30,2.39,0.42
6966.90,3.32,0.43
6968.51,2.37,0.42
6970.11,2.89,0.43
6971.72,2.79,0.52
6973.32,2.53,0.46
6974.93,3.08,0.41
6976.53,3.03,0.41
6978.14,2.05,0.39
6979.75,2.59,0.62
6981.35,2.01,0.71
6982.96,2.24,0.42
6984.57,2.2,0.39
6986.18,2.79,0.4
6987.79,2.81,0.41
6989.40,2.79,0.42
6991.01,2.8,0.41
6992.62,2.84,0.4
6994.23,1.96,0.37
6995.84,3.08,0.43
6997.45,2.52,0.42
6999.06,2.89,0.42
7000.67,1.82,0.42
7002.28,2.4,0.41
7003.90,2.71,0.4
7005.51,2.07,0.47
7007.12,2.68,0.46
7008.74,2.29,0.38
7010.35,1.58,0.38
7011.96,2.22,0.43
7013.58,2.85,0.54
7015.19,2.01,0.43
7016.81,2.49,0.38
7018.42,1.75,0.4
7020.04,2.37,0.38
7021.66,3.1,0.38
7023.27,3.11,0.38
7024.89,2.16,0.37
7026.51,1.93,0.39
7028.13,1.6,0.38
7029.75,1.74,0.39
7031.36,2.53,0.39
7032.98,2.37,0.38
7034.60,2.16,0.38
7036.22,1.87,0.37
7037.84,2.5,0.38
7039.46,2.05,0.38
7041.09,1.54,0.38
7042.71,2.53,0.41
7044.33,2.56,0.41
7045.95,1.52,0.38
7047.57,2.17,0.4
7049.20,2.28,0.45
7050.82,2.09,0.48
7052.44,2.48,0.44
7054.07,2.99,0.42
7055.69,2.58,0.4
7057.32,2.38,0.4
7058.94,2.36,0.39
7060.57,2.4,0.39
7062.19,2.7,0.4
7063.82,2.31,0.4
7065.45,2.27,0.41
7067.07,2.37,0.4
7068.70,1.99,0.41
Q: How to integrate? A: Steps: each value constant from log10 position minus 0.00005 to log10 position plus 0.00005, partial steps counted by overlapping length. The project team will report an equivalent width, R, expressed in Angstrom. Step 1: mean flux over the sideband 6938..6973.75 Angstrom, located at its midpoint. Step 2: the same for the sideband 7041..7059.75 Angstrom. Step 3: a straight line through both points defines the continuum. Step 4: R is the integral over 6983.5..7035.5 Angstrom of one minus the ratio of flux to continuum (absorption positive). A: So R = 3.3 Angstrom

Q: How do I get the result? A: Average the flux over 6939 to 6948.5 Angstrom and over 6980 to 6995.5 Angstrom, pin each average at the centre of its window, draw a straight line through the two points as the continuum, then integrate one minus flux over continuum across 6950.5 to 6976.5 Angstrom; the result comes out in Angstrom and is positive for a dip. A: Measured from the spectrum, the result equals -3.35 Angstrom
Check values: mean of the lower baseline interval 2.67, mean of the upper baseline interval 2.51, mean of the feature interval 2.94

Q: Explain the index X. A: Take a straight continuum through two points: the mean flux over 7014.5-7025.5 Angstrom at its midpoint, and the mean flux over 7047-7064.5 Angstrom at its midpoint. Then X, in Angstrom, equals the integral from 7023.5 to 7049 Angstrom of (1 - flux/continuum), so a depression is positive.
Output 3.4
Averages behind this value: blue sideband 2.44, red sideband 2.43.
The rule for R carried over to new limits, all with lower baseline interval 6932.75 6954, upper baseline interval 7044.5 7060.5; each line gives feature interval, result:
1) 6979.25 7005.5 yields 0.90 Angstrom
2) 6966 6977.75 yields -0.57 Angstrom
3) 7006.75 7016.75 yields 0.97 Angstrom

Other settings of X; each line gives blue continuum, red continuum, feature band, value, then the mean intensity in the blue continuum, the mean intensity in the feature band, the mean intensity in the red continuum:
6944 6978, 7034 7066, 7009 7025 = 0.8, 2.85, 2.37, 2.29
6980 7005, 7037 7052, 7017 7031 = 0.3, 2.52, 2.24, 2.15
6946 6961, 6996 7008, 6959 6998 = 0.6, 2.95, 2.66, 2.47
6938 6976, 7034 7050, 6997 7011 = 0.7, 2.86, 2.33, 2.12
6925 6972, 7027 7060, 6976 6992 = 0.4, 2.81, 2.52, 2.21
